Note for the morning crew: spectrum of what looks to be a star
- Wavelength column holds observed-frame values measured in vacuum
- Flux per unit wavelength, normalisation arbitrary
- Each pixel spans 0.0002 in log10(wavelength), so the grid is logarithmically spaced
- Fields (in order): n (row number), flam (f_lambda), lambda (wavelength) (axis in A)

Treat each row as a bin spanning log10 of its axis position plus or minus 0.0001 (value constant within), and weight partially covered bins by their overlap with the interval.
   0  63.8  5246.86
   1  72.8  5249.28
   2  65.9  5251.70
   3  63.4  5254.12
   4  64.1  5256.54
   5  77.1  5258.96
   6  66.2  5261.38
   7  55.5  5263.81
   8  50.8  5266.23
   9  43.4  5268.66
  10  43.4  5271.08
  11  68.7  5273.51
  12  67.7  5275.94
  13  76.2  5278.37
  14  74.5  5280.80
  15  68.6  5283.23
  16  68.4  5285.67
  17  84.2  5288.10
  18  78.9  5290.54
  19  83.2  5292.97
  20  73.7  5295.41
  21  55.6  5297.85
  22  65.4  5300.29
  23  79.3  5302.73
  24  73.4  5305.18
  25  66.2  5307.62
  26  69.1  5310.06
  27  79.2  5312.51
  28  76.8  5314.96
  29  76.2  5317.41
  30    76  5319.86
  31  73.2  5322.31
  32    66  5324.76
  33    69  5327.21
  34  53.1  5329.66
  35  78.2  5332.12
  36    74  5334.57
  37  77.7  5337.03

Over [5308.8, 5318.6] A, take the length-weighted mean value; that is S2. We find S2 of 75.3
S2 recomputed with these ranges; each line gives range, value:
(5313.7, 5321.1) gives 76.3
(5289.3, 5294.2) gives 81.1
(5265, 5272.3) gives 45.9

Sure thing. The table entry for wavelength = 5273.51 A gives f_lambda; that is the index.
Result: 68.7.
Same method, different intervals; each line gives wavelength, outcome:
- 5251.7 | 65.9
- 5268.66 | 43.4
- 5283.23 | 68.6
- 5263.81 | 55.5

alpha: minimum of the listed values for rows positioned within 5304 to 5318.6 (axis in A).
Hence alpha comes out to 66.2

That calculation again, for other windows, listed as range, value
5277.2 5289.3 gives 68.4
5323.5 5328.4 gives 66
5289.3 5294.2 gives 78.9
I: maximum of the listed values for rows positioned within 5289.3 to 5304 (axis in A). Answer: 83.2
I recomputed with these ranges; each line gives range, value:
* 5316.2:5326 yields 76.2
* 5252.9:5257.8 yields 64.1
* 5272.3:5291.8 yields 84.2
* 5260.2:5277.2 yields 68.7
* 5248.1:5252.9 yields 72.8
